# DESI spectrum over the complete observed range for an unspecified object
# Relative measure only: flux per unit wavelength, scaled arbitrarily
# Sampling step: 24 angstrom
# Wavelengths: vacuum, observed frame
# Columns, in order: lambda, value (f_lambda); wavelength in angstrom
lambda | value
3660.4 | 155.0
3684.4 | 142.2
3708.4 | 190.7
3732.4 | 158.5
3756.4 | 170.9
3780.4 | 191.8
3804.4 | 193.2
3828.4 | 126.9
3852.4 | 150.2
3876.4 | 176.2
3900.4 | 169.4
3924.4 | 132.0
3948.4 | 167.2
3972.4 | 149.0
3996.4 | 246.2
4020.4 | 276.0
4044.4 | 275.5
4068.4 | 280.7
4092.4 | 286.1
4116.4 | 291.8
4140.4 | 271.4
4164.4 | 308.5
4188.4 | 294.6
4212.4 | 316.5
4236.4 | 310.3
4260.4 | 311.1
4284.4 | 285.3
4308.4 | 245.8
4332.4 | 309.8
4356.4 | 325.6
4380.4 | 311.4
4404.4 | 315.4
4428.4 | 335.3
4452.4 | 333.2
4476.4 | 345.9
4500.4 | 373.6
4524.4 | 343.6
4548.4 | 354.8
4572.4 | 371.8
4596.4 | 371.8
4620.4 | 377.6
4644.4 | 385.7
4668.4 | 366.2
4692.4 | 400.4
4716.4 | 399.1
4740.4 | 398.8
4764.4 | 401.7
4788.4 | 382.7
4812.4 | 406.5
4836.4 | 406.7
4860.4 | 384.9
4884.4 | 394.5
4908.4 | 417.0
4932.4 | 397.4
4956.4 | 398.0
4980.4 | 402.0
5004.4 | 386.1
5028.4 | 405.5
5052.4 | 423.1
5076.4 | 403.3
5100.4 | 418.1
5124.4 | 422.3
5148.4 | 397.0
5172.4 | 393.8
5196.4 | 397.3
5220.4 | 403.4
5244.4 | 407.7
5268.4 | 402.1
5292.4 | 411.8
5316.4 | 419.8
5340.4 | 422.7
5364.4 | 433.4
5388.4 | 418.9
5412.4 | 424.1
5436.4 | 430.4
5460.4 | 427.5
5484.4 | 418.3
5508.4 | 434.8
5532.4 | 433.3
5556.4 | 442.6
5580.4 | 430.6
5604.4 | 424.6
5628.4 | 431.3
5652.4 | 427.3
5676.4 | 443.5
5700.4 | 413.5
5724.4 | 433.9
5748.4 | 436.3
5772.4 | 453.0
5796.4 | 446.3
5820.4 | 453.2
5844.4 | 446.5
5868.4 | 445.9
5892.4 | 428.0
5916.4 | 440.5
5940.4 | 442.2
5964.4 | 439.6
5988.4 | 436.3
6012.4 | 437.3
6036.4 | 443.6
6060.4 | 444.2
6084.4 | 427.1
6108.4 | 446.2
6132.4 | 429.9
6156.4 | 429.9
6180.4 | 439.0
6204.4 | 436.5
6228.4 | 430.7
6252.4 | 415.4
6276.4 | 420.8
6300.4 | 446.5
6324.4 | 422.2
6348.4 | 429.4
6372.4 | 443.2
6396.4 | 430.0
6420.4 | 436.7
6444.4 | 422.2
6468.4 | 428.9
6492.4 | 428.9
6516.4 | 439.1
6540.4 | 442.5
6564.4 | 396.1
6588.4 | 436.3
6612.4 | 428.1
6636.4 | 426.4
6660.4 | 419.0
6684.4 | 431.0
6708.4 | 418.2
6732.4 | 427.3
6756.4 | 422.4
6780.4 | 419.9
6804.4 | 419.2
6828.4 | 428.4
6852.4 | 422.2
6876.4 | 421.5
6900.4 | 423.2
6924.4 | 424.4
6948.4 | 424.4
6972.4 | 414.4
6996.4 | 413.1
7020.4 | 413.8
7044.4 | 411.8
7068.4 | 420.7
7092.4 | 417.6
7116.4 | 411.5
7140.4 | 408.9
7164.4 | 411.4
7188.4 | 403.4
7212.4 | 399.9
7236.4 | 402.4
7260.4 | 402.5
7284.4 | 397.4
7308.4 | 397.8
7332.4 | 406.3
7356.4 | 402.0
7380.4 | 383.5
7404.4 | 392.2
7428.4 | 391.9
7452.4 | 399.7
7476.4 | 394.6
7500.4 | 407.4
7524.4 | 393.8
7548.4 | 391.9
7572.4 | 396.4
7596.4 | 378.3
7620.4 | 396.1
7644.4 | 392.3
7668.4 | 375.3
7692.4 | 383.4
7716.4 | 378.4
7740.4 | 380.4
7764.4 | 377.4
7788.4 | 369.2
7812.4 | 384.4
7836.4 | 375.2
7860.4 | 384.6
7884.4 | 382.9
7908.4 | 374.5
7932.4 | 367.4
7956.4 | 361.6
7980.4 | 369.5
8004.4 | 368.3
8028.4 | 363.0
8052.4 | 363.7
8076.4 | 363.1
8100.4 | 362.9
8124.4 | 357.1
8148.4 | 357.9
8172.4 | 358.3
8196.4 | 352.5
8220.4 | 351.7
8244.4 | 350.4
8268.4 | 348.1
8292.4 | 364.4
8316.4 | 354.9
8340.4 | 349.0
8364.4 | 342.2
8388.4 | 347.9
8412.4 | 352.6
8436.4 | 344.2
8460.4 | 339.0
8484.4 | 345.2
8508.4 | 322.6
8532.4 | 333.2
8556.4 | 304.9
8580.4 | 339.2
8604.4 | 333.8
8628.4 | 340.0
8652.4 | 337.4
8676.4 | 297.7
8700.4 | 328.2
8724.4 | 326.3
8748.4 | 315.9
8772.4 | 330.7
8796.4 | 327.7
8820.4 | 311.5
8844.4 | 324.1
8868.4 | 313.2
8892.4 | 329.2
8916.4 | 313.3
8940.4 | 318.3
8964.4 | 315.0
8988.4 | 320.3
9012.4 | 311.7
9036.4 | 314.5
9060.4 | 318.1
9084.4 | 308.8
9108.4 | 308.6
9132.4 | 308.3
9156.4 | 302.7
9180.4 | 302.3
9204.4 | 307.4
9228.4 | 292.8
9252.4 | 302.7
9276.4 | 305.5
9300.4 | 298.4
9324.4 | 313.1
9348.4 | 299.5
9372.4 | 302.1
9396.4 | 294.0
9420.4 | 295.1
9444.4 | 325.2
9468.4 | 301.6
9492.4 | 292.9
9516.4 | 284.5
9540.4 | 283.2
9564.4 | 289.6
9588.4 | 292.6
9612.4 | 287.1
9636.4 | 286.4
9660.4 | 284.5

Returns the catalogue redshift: 0.00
